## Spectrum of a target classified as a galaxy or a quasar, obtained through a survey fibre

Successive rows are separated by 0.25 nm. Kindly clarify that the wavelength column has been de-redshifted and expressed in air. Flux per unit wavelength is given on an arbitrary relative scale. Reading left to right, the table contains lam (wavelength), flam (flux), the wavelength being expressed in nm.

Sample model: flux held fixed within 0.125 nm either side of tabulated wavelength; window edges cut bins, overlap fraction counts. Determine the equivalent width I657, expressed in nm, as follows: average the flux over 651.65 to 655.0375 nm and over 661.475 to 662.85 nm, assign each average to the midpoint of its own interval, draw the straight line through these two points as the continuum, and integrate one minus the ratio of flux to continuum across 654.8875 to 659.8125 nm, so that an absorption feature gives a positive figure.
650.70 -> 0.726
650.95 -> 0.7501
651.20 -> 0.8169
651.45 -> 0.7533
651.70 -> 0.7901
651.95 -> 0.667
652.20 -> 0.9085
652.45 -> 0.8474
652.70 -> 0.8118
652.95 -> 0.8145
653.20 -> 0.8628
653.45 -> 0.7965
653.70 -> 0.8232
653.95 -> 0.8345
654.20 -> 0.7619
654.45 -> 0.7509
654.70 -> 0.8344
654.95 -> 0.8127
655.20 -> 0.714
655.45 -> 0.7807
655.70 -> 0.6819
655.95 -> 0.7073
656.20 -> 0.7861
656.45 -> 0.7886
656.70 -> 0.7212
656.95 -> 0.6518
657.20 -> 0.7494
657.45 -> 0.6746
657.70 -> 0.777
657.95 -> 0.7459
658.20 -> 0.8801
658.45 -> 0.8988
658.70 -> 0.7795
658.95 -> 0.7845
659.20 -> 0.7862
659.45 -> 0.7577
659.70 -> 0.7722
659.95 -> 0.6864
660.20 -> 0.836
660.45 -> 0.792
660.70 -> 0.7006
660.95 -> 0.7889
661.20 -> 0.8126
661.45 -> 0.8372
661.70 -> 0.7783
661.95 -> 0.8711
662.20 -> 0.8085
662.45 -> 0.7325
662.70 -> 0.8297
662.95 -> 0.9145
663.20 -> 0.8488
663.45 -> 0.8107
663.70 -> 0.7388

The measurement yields 0.28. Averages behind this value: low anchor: 0.809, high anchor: 0.808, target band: 0.762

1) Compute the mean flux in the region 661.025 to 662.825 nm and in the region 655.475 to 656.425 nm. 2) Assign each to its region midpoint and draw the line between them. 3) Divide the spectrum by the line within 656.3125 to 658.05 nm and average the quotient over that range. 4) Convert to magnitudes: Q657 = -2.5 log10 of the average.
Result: 0.03 mag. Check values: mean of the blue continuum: 0.738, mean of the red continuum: 0.809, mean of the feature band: 0.73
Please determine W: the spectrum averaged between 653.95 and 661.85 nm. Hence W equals 0.77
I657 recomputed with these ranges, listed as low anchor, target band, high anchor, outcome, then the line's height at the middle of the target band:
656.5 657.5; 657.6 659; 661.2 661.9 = -0.14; 0.739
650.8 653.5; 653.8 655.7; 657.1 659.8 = 0.04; 0.794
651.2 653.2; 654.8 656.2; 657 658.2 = 0.04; 0.769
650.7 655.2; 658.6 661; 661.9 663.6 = 0.15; 0.819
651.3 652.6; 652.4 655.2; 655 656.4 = -0.15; 0.768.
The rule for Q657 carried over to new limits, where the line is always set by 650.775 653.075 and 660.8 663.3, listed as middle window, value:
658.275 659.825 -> 0.02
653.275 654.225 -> -0.02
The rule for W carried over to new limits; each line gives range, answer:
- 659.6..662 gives 0.785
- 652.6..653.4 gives 0.827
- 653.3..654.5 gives 0.798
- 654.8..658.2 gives 0.744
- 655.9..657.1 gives 0.733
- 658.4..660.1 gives 0.776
